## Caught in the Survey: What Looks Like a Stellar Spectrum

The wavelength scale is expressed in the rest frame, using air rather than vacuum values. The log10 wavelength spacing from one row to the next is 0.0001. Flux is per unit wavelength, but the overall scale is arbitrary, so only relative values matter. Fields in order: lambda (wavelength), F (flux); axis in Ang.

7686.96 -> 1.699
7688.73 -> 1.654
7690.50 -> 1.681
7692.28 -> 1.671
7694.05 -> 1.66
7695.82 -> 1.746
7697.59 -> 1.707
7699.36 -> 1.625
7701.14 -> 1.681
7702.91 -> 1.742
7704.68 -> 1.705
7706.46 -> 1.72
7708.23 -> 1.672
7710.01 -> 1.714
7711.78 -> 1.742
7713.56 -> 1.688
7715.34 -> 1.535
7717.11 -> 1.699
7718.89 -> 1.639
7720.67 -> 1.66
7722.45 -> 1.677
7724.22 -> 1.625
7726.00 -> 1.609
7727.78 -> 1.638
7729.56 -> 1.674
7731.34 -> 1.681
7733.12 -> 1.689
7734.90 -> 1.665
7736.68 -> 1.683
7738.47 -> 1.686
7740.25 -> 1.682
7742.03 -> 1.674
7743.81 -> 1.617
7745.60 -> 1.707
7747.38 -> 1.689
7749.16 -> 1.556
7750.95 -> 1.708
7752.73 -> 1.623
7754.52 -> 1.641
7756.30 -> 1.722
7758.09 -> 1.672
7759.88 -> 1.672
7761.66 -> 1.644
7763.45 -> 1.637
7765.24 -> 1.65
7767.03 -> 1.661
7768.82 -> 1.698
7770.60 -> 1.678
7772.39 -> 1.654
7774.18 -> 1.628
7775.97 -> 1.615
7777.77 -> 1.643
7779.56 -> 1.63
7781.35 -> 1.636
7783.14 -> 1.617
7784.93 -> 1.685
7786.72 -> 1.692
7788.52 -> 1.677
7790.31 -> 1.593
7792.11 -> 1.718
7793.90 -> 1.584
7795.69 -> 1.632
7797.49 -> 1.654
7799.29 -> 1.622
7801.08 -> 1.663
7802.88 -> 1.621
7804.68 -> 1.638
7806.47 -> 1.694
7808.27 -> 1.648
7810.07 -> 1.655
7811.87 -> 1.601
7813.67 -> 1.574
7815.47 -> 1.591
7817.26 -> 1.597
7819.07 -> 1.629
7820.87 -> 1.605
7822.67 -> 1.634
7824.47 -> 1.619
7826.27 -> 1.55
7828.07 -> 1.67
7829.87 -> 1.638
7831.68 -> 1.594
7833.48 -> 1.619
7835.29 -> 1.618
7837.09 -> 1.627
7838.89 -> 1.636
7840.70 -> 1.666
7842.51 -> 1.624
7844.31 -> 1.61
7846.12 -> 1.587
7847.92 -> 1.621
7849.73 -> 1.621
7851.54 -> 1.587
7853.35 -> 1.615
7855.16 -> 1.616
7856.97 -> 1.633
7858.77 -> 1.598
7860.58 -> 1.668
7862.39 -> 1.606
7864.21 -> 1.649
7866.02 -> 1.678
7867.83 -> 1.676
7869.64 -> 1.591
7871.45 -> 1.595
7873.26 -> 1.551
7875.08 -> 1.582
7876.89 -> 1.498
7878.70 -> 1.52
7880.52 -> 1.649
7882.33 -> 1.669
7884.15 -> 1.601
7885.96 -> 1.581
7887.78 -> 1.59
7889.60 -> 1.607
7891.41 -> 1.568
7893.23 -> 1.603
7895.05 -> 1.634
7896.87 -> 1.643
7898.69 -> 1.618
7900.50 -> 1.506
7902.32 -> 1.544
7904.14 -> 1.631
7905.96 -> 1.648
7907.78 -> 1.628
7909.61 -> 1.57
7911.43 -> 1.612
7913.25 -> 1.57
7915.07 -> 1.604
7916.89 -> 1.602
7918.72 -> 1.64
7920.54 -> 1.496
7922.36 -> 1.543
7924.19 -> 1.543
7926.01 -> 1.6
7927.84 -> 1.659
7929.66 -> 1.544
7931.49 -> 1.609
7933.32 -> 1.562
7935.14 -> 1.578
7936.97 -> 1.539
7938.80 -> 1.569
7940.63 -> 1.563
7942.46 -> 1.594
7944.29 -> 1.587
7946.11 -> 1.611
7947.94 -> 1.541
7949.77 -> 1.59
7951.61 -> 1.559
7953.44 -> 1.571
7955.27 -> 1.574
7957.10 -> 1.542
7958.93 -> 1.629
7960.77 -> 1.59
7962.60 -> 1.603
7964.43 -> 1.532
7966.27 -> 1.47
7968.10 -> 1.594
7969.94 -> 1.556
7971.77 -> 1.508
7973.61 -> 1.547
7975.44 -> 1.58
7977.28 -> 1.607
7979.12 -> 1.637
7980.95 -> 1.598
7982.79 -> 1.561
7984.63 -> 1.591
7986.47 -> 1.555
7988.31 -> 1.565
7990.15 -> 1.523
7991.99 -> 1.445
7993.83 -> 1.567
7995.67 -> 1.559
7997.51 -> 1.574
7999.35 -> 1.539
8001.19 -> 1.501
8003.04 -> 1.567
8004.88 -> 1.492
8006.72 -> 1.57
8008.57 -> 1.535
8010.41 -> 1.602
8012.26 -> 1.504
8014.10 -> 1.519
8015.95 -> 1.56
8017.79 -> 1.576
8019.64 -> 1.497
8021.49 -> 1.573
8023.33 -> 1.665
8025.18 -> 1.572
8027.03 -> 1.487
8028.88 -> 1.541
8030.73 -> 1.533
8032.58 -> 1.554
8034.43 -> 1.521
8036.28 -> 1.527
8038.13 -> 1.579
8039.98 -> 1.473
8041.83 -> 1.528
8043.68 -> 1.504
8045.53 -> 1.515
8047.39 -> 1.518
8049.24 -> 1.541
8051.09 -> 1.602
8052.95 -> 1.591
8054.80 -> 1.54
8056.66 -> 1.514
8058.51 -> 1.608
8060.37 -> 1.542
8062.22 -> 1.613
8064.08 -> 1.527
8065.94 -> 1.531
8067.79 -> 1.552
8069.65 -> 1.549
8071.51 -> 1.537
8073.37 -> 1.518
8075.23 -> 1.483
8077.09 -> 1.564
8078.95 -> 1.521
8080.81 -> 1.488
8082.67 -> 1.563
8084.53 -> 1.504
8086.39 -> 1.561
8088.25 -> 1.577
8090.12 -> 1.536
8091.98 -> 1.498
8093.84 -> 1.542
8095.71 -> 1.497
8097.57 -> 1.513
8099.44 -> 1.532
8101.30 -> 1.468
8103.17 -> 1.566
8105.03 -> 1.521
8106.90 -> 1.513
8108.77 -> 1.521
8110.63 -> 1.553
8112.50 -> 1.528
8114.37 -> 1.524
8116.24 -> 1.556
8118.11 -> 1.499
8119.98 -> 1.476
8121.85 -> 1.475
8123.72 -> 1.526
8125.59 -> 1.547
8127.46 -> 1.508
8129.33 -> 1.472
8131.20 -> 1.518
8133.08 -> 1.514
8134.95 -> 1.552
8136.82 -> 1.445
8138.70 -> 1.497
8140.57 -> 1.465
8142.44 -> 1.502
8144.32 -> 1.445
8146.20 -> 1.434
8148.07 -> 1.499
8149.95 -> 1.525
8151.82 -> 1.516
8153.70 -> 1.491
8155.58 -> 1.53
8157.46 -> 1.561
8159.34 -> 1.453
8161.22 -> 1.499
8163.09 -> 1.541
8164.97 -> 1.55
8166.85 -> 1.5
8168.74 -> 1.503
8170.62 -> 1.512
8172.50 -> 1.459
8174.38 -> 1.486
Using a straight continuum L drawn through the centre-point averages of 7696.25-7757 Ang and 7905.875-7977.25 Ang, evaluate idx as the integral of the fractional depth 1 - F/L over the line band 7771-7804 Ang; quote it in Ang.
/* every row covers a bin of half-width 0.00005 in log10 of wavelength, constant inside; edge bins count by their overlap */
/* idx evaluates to 0.01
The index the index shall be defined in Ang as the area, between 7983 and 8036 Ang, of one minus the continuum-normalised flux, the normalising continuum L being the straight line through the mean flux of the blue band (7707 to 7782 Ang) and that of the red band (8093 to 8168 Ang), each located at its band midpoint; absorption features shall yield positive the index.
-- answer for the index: 0.4 Ang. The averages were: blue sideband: 1.66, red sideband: 1.51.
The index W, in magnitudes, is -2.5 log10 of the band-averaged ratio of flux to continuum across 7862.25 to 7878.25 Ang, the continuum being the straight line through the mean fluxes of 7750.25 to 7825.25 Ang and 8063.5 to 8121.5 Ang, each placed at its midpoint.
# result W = 0.01 mag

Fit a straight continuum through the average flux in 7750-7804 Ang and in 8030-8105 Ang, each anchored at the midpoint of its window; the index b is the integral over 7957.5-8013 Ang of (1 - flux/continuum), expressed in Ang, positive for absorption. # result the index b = 0.4 Ang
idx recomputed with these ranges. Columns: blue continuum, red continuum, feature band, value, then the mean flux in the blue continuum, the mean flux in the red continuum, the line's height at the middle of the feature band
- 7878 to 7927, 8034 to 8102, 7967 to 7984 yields -0.1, 1.59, 1.53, 1.57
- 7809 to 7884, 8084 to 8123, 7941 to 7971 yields 0.1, 1.61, 1.52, 1.57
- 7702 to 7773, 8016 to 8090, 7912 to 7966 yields 0.4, 1.67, 1.54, 1.59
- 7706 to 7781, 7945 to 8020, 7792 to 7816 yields 0.0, 1.66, 1.56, 1.64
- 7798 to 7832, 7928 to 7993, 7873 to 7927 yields 0.1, 1.62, 1.57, 1.59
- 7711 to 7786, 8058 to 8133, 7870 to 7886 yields 0.3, 1.66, 1.53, 1.61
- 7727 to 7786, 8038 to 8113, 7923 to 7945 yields 0.2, 1.66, 1.53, 1.59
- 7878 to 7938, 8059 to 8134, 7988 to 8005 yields 0.3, 1.59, 1.53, 1.56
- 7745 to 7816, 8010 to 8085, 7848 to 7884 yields 0.1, 1.65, 1.54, 1.61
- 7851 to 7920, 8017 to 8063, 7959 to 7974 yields 0.2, 1.6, 1.55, 1.57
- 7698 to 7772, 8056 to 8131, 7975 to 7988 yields -0.1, 1.67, 1.53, 1.57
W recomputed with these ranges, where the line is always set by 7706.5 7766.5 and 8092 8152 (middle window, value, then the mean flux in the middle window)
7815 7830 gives 0.01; 1.62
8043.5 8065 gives -0.01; 1.55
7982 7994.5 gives 0.01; 1.54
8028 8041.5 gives 0.01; 1.53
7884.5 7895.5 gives 0.00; 1.6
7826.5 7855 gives 0.00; 1.62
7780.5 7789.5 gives -0.01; 1.66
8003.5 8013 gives 0.01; 1.54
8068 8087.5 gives 0.00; 1.53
